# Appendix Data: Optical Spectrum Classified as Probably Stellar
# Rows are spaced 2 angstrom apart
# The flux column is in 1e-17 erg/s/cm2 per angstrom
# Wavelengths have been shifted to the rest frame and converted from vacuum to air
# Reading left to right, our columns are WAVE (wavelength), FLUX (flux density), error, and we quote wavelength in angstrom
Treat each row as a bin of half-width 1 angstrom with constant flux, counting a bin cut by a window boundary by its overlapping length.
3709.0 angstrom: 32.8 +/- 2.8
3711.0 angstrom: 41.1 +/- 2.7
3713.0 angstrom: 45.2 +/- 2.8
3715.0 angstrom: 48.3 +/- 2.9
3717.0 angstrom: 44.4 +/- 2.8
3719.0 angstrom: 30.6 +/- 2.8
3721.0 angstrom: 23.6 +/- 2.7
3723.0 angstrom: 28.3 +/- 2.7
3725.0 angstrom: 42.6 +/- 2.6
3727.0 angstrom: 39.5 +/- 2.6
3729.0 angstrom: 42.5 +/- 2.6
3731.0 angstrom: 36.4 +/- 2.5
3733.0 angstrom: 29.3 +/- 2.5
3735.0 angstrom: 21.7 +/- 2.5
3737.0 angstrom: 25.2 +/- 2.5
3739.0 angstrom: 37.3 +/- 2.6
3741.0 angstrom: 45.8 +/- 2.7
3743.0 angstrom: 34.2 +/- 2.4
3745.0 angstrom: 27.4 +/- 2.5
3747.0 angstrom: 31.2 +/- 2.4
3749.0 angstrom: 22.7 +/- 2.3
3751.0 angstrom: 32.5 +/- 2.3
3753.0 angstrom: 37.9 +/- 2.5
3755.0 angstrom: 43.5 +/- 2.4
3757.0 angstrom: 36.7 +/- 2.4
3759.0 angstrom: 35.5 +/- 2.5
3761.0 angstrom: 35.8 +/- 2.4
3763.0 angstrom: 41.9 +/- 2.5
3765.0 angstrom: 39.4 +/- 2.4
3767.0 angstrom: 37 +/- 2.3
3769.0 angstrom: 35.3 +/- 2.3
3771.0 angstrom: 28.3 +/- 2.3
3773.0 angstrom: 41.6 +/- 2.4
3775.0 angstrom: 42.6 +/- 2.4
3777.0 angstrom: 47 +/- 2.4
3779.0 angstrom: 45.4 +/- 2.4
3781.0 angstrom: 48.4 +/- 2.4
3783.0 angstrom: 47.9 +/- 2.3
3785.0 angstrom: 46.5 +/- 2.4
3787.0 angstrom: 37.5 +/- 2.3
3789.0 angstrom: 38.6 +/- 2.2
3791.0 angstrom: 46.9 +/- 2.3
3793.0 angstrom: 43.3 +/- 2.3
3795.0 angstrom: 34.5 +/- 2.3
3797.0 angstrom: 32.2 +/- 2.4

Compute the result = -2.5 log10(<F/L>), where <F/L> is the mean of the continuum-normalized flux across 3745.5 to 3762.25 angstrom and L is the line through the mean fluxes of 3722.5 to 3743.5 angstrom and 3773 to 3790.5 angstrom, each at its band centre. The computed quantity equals 0.14 mag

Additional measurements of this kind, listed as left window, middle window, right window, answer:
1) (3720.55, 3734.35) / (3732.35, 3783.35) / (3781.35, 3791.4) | 0.085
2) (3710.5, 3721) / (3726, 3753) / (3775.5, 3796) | 0.246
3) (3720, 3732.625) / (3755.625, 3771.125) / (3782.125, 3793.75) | 0.091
